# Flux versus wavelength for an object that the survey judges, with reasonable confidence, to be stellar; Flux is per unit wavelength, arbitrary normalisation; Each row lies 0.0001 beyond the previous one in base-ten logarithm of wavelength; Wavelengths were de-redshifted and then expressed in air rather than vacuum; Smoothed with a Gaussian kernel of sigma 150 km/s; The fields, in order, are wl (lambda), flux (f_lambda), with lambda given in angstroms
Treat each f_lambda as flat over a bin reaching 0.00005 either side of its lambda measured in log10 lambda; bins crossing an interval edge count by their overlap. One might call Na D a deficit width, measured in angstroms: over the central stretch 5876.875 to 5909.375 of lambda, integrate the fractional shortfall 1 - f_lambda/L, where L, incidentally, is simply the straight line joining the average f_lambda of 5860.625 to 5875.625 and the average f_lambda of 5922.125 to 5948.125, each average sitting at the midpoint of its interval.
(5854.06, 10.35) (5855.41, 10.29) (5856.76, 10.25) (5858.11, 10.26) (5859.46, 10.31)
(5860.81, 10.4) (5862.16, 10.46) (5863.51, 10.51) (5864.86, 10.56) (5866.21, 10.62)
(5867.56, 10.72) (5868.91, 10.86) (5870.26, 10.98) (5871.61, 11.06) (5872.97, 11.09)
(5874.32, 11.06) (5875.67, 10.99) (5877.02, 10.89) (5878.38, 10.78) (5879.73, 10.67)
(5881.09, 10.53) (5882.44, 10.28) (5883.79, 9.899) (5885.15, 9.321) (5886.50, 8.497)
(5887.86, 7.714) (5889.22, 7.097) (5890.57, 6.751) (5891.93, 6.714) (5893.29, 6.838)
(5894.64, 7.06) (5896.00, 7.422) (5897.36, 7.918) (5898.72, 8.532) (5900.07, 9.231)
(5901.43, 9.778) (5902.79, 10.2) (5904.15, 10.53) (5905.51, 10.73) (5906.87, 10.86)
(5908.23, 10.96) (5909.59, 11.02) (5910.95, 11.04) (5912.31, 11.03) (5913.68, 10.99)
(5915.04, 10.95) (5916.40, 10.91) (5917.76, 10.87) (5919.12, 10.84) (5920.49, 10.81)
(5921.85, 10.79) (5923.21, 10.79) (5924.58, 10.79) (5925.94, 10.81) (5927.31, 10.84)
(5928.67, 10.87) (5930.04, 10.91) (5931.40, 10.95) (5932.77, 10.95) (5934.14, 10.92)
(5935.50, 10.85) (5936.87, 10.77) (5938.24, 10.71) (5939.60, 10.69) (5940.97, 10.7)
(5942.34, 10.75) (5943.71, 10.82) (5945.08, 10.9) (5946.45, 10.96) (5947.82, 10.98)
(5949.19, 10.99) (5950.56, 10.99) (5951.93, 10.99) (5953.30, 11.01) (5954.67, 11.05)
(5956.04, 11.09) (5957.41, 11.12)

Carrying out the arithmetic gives 5.0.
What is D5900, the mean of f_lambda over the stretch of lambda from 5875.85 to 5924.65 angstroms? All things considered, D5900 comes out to 9.72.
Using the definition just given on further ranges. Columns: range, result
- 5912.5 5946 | 10.8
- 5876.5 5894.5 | 8.85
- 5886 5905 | 8.18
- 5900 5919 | 10.7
